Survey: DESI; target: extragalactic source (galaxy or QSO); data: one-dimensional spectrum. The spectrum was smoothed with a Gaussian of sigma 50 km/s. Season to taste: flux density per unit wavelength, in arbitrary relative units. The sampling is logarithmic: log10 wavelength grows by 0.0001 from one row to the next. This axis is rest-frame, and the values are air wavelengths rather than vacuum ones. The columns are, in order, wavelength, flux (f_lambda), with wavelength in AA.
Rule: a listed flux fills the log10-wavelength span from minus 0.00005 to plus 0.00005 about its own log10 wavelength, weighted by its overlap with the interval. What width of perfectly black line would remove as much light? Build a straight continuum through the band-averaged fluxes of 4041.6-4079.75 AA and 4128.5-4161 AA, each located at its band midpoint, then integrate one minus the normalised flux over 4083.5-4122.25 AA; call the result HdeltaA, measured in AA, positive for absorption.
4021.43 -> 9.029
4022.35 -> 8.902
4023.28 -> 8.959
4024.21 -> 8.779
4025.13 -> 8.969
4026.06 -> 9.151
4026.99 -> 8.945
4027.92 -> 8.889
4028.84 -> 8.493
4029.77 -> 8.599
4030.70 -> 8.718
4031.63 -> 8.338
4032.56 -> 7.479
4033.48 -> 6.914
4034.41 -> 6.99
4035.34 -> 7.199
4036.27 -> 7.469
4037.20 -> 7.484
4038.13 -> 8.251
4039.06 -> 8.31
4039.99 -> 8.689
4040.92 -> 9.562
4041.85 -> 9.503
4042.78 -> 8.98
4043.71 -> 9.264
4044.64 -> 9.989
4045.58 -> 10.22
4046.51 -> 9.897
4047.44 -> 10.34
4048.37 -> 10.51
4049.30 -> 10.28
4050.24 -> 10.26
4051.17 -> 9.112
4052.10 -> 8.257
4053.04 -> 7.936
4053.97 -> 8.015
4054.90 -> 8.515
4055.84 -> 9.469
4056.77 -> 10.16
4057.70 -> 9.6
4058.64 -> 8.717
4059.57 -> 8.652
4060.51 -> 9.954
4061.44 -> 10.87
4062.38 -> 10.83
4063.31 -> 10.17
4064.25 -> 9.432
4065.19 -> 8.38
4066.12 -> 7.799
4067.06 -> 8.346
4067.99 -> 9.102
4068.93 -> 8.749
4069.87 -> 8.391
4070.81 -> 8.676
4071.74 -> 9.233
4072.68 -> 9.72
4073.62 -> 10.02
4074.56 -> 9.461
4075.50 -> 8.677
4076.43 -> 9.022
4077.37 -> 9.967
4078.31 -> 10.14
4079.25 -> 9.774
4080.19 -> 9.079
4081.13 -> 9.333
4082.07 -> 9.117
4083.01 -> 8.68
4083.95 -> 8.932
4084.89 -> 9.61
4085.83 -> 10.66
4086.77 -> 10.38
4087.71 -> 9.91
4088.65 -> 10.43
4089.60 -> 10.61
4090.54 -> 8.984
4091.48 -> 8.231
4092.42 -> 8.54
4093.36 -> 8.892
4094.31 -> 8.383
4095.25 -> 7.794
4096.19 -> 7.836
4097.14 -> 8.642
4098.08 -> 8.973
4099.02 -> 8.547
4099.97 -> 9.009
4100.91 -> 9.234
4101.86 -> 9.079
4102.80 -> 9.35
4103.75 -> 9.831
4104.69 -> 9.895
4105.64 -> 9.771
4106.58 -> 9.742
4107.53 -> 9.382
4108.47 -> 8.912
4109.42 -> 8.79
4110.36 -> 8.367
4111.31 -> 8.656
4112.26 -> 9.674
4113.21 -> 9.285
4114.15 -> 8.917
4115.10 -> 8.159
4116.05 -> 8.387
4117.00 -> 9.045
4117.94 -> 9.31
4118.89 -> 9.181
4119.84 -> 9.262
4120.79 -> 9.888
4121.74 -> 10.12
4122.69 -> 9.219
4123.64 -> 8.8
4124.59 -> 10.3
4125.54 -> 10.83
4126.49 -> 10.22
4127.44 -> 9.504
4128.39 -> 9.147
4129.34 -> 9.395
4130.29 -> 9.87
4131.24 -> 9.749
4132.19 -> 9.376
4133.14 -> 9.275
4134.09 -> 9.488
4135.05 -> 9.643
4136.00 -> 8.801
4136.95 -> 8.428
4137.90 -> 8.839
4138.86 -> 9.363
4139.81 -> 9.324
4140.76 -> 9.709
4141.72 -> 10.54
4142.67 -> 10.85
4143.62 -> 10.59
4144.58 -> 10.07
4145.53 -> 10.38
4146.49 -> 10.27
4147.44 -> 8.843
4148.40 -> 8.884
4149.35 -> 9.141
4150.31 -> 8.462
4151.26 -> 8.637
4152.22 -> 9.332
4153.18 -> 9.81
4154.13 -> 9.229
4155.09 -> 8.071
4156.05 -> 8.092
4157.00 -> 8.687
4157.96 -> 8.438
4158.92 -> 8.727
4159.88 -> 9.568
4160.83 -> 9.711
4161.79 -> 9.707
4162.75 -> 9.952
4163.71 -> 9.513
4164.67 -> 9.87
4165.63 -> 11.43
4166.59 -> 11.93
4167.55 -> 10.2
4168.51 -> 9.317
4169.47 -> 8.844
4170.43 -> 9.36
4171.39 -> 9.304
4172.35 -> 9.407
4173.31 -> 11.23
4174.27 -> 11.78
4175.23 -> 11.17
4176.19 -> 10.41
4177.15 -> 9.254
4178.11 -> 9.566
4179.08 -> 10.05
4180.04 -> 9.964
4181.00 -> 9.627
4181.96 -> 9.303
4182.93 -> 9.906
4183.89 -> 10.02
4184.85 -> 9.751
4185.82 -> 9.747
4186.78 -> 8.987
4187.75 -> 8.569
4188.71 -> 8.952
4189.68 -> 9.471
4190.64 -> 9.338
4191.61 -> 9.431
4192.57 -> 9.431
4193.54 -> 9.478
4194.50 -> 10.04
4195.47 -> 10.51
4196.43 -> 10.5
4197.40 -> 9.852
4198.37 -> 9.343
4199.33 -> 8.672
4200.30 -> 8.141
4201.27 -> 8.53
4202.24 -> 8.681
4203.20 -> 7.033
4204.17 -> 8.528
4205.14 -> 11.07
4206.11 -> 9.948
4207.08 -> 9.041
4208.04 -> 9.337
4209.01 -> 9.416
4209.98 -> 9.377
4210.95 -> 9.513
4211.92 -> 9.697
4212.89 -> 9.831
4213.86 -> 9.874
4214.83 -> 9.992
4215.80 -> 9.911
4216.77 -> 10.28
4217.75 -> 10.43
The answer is 0.70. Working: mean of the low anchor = 9.37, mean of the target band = 9.18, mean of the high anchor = 9.34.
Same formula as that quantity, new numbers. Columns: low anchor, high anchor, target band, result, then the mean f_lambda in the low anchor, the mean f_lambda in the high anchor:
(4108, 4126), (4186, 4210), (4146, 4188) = -1.6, 9.21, 9.27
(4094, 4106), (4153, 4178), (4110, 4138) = -0.2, 8.95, 9.73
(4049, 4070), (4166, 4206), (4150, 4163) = 0.7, 9.18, 9.63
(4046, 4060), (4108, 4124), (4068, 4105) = -0.2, 9.32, 9.06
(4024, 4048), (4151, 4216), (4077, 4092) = -1.1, 8.68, 9.55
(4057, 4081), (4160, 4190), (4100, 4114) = 0.4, 9.32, 9.88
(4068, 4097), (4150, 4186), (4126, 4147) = -0.4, 9.23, 9.67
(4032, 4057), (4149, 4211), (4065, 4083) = -0.2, 8.84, 9.5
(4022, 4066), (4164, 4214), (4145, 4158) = 0.6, 8.98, 9.65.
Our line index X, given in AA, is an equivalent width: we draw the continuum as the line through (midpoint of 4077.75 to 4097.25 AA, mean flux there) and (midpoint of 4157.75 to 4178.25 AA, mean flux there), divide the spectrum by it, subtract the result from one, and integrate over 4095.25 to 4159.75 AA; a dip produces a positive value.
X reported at 2.3 AA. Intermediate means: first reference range 9.25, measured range 9.27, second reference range 9.97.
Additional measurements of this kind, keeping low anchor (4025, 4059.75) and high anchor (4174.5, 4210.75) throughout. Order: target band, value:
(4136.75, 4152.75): -0.4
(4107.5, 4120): 0.3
